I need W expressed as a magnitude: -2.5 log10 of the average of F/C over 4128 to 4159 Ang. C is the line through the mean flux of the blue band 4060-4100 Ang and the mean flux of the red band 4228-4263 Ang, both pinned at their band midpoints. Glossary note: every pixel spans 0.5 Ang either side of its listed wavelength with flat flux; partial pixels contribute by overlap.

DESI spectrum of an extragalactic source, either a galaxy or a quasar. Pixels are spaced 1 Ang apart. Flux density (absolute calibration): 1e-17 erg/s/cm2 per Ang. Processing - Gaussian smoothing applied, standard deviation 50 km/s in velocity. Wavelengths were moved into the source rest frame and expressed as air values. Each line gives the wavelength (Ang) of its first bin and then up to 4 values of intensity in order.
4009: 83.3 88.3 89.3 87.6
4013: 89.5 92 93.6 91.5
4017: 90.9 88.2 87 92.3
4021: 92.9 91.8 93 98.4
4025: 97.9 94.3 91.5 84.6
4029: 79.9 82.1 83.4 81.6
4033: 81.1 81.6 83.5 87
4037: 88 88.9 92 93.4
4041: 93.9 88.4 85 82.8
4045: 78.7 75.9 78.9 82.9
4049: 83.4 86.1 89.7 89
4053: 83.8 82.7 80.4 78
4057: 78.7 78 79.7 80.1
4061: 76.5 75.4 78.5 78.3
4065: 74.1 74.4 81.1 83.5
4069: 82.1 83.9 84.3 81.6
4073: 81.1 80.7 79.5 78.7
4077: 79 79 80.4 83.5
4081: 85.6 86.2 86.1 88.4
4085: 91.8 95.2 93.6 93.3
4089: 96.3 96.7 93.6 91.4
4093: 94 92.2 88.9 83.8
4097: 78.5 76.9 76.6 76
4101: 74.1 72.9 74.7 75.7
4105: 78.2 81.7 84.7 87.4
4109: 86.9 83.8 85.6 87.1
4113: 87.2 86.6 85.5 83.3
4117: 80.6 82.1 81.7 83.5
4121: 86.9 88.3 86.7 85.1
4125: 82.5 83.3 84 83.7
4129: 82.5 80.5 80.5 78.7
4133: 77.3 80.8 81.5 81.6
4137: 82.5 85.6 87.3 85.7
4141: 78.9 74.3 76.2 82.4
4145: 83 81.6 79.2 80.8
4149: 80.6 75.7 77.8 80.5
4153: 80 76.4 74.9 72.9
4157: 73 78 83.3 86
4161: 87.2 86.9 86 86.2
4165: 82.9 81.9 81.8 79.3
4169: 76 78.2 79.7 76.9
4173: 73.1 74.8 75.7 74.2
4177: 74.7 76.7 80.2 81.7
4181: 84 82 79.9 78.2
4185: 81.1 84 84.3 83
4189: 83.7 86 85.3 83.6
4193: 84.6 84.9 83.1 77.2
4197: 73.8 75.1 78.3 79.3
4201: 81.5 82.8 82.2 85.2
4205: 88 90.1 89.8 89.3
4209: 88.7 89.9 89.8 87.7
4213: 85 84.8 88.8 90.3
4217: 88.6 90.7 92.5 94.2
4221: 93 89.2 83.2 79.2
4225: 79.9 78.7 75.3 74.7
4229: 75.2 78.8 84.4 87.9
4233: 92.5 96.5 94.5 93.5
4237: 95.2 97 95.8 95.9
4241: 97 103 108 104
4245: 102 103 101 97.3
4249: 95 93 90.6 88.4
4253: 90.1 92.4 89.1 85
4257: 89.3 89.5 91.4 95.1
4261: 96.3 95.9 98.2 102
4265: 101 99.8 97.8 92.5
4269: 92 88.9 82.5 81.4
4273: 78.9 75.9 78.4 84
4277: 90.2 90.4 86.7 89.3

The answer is 0.102 mag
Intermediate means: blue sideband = 84.1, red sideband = 93.4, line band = 79.8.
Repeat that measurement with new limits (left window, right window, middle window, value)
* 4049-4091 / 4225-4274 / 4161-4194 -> 0.10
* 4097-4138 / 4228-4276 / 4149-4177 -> 0.08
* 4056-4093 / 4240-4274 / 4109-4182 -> 0.08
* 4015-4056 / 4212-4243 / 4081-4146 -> 0.05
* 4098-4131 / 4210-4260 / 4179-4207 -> 0.07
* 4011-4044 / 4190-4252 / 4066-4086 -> 0.07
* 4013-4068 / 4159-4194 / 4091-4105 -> 0.03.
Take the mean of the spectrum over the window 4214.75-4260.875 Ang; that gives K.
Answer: 91.1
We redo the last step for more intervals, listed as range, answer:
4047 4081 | 80.9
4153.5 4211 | 81.4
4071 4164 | 83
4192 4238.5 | 85.7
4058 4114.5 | 83.3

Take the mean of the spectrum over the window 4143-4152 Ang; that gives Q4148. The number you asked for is 79.9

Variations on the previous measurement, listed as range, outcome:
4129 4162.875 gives 80.4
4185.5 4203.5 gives 81.8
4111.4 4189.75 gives 81.2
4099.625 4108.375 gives 78.3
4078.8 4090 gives 89.7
